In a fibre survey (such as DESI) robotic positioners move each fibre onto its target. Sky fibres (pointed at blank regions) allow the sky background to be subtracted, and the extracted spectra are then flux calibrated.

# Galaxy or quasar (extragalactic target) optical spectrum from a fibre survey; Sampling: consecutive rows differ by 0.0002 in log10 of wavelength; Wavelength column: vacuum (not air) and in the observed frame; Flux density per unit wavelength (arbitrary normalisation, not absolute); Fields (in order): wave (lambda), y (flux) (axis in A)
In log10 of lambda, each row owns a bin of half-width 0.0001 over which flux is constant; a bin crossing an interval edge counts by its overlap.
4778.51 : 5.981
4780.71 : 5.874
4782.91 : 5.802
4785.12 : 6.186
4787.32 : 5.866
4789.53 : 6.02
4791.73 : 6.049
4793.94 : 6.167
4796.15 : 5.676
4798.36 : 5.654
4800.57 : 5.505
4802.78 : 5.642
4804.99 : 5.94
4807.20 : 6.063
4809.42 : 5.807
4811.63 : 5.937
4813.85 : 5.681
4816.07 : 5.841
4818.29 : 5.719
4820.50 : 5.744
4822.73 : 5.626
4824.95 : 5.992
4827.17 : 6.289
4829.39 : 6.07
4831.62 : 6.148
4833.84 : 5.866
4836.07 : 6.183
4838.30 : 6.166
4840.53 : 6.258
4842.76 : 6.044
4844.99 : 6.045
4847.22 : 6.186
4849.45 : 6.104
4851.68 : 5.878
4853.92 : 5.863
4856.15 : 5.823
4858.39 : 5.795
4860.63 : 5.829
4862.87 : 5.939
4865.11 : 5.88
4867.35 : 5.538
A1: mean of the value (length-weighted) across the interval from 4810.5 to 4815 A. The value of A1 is 5.81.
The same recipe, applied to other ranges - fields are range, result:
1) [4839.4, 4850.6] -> 6.13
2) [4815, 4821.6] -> 5.77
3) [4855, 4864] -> 5.85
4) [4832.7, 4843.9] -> 6.1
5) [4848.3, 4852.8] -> 6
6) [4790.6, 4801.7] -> 5.81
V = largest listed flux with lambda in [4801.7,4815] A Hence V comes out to 6.063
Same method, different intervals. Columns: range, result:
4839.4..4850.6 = 6.258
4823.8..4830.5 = 6.289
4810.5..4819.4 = 5.937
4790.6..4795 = 6.167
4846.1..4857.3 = 6.186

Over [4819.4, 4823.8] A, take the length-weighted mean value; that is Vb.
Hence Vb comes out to 5.67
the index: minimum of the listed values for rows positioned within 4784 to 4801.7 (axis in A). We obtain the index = 5.505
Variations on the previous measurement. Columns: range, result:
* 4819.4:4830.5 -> 5.626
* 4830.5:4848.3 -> 5.866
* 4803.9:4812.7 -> 5.807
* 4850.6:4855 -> 5.863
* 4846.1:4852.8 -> 5.878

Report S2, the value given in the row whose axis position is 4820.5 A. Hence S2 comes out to 5.744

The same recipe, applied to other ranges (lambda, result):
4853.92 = 5.863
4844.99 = 6.045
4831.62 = 6.148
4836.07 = 6.183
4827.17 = 6.289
